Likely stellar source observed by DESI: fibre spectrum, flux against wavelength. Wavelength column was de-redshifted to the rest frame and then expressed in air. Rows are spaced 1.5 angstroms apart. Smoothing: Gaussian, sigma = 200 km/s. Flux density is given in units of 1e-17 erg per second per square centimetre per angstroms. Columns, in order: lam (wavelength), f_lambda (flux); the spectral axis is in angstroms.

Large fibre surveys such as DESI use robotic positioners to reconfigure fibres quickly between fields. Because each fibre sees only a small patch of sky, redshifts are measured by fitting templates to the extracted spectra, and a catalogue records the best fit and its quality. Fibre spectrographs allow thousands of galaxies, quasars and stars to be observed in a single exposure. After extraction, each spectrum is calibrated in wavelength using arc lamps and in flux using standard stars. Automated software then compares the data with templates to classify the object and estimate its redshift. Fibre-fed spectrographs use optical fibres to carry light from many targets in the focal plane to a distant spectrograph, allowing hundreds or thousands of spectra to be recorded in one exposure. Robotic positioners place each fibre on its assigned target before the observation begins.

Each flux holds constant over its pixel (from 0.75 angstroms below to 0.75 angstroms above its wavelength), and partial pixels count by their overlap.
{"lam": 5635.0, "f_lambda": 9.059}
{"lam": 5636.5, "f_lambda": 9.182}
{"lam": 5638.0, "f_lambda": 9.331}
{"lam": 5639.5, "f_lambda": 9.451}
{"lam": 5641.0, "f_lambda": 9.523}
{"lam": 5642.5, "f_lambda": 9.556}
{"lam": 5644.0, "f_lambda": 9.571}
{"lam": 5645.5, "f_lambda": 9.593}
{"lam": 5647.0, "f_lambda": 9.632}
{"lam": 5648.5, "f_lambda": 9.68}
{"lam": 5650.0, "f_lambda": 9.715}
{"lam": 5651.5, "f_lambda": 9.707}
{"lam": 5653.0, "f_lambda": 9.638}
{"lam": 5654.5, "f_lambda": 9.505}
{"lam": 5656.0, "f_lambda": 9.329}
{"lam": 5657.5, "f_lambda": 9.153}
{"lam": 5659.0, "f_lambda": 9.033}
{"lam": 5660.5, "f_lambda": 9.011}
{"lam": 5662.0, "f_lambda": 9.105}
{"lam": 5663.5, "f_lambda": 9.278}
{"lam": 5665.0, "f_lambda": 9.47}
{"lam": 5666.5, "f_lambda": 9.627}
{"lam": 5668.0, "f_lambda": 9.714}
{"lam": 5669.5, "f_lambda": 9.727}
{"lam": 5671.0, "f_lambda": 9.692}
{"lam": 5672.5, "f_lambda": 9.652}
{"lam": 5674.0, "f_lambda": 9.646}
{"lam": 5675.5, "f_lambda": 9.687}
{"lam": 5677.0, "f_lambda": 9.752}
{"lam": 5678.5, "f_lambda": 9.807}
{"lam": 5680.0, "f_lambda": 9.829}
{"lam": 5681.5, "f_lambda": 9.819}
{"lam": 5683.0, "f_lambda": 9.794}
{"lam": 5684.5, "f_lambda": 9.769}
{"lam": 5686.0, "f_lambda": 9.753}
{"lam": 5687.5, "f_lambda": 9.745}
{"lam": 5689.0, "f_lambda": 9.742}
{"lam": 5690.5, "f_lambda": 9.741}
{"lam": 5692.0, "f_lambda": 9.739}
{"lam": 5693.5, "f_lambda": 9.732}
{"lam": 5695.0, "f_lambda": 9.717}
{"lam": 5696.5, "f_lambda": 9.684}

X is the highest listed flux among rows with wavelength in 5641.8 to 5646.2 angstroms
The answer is 9.593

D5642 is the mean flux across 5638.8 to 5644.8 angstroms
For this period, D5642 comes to 9.53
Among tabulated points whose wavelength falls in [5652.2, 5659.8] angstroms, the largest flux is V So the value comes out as 9.638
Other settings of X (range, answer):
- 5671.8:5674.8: 9.652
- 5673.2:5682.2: 9.829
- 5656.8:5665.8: 9.47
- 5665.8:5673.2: 9.727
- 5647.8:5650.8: 9.715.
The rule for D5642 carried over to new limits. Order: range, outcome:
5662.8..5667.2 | 9.46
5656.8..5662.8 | 9.08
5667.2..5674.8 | 9.69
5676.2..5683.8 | 9.8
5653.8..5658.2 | 9.33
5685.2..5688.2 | 9.75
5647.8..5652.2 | 9.7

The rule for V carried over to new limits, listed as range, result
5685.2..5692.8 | 9.753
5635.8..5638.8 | 9.331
